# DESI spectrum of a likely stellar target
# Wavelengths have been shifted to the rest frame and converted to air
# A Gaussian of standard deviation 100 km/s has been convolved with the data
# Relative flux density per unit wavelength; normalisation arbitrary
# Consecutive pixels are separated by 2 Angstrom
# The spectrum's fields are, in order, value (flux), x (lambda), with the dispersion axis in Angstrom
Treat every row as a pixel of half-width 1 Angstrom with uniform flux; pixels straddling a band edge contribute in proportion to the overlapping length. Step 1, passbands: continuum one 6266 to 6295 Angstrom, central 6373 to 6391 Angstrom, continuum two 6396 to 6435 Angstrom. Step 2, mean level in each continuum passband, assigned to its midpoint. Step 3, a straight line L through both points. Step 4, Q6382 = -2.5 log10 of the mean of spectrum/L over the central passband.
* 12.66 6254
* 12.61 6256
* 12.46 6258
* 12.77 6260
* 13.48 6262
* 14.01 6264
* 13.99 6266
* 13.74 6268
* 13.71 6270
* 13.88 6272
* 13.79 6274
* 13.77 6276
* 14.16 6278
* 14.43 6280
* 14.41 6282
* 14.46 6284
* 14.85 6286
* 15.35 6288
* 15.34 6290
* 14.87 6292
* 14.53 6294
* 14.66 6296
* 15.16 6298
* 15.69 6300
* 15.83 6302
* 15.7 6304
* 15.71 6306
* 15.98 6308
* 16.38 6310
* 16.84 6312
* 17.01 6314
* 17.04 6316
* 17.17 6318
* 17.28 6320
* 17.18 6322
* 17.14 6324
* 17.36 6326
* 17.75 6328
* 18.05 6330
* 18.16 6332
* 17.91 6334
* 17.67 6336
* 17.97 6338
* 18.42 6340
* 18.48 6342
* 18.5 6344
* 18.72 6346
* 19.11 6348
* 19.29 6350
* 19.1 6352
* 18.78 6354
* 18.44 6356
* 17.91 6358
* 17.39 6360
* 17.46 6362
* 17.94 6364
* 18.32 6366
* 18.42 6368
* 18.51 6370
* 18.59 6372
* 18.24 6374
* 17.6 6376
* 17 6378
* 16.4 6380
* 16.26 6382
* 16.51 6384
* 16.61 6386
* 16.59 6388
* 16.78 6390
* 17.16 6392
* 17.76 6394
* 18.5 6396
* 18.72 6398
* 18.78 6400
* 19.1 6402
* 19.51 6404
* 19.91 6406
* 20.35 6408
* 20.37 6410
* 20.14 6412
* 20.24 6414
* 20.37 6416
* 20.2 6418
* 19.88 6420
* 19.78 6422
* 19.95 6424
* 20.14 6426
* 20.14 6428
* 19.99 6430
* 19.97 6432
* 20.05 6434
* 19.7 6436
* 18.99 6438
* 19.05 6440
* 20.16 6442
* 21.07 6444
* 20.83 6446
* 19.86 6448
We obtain 0.10 mag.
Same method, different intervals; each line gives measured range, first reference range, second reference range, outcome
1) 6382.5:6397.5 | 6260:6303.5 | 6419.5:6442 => 0.073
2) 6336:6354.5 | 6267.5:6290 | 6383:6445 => -0.118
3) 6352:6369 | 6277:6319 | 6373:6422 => -0.047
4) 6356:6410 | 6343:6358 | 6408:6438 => 0.079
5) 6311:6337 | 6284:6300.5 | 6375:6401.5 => -0.109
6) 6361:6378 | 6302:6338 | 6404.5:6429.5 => 0.033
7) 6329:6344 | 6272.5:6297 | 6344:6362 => -0.034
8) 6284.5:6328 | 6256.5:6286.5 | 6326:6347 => 0.004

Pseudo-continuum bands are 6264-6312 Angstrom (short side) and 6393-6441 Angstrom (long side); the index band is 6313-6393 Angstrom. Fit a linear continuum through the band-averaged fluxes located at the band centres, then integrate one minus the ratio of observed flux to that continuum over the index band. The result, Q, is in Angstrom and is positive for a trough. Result -2.55 Angstrom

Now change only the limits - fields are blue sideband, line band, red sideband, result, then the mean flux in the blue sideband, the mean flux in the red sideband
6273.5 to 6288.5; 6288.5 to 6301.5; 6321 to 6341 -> 0.2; 14.4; 17.8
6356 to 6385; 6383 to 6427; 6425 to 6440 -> -0.3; 17.6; 19.8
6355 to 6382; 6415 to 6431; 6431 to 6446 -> -0.5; 17.8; 19.9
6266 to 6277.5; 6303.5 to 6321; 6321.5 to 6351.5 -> -0.1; 13.8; 18.1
